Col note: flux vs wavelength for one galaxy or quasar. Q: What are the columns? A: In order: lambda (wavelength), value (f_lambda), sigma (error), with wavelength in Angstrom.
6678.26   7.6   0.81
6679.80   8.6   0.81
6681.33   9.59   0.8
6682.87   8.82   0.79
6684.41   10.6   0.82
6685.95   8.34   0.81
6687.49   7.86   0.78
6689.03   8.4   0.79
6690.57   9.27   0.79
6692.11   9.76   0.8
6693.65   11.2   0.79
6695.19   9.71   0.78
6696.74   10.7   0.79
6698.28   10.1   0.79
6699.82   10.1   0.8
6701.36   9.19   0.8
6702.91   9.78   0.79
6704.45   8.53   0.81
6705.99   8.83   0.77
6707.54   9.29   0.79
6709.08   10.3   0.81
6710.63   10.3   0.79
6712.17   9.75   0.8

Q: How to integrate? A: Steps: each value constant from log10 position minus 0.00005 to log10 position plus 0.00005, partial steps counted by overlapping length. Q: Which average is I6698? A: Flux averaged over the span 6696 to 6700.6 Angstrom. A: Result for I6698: 10.3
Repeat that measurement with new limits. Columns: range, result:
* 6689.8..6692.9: 9.53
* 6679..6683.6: 9.01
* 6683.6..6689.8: 8.8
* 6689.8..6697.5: 10.1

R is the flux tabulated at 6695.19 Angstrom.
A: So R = 9.71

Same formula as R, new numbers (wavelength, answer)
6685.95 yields 8.34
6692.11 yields 9.76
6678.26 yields 7.6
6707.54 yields 9.29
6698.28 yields 10.1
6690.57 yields 9.27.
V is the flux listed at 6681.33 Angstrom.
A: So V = 9.59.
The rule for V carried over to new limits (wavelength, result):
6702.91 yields 9.78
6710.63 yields 10.3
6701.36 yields 9.19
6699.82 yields 10.1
